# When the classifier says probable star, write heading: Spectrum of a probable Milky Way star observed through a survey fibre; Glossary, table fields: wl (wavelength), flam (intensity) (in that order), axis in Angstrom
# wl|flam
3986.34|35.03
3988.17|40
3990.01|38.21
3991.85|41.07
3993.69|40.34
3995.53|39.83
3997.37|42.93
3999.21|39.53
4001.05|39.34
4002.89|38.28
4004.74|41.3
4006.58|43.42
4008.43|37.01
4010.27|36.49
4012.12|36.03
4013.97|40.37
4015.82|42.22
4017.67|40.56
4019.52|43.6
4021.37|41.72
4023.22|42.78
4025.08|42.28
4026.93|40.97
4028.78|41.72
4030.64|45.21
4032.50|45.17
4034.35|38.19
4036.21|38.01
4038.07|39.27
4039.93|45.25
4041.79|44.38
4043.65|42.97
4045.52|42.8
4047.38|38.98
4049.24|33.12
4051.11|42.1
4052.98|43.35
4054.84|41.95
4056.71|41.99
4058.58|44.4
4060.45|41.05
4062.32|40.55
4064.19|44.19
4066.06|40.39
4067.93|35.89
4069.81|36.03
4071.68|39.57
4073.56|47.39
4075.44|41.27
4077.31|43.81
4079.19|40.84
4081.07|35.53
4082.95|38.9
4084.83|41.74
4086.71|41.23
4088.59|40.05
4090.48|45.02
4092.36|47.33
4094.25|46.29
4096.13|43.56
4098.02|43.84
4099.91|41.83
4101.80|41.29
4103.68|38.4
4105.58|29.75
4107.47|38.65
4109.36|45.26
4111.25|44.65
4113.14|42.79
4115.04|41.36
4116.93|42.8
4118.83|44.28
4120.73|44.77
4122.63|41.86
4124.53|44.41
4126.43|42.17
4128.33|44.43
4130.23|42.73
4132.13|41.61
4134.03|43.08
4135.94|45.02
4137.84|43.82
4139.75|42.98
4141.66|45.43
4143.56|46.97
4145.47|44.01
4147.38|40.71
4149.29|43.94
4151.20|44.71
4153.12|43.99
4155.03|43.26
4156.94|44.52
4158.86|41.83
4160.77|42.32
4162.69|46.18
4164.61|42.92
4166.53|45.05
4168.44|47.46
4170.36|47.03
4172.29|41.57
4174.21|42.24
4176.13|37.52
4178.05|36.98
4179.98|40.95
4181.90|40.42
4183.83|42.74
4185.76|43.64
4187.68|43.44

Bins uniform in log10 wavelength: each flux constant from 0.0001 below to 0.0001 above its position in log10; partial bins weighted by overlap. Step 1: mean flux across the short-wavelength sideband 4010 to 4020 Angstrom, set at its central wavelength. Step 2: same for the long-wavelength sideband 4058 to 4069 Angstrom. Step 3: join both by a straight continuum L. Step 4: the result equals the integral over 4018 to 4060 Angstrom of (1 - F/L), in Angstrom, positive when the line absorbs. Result -1.5 Angstrom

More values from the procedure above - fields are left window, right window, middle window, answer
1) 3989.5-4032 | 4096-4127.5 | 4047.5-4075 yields 0.31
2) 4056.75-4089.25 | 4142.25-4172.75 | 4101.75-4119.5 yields 0.62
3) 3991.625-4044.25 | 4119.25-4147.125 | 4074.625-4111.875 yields 1.19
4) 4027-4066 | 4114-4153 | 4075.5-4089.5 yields 0.69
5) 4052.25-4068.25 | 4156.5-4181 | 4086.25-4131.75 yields -0.26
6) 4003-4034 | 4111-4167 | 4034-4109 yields 2.04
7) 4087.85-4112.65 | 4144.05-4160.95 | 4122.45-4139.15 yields -0.18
